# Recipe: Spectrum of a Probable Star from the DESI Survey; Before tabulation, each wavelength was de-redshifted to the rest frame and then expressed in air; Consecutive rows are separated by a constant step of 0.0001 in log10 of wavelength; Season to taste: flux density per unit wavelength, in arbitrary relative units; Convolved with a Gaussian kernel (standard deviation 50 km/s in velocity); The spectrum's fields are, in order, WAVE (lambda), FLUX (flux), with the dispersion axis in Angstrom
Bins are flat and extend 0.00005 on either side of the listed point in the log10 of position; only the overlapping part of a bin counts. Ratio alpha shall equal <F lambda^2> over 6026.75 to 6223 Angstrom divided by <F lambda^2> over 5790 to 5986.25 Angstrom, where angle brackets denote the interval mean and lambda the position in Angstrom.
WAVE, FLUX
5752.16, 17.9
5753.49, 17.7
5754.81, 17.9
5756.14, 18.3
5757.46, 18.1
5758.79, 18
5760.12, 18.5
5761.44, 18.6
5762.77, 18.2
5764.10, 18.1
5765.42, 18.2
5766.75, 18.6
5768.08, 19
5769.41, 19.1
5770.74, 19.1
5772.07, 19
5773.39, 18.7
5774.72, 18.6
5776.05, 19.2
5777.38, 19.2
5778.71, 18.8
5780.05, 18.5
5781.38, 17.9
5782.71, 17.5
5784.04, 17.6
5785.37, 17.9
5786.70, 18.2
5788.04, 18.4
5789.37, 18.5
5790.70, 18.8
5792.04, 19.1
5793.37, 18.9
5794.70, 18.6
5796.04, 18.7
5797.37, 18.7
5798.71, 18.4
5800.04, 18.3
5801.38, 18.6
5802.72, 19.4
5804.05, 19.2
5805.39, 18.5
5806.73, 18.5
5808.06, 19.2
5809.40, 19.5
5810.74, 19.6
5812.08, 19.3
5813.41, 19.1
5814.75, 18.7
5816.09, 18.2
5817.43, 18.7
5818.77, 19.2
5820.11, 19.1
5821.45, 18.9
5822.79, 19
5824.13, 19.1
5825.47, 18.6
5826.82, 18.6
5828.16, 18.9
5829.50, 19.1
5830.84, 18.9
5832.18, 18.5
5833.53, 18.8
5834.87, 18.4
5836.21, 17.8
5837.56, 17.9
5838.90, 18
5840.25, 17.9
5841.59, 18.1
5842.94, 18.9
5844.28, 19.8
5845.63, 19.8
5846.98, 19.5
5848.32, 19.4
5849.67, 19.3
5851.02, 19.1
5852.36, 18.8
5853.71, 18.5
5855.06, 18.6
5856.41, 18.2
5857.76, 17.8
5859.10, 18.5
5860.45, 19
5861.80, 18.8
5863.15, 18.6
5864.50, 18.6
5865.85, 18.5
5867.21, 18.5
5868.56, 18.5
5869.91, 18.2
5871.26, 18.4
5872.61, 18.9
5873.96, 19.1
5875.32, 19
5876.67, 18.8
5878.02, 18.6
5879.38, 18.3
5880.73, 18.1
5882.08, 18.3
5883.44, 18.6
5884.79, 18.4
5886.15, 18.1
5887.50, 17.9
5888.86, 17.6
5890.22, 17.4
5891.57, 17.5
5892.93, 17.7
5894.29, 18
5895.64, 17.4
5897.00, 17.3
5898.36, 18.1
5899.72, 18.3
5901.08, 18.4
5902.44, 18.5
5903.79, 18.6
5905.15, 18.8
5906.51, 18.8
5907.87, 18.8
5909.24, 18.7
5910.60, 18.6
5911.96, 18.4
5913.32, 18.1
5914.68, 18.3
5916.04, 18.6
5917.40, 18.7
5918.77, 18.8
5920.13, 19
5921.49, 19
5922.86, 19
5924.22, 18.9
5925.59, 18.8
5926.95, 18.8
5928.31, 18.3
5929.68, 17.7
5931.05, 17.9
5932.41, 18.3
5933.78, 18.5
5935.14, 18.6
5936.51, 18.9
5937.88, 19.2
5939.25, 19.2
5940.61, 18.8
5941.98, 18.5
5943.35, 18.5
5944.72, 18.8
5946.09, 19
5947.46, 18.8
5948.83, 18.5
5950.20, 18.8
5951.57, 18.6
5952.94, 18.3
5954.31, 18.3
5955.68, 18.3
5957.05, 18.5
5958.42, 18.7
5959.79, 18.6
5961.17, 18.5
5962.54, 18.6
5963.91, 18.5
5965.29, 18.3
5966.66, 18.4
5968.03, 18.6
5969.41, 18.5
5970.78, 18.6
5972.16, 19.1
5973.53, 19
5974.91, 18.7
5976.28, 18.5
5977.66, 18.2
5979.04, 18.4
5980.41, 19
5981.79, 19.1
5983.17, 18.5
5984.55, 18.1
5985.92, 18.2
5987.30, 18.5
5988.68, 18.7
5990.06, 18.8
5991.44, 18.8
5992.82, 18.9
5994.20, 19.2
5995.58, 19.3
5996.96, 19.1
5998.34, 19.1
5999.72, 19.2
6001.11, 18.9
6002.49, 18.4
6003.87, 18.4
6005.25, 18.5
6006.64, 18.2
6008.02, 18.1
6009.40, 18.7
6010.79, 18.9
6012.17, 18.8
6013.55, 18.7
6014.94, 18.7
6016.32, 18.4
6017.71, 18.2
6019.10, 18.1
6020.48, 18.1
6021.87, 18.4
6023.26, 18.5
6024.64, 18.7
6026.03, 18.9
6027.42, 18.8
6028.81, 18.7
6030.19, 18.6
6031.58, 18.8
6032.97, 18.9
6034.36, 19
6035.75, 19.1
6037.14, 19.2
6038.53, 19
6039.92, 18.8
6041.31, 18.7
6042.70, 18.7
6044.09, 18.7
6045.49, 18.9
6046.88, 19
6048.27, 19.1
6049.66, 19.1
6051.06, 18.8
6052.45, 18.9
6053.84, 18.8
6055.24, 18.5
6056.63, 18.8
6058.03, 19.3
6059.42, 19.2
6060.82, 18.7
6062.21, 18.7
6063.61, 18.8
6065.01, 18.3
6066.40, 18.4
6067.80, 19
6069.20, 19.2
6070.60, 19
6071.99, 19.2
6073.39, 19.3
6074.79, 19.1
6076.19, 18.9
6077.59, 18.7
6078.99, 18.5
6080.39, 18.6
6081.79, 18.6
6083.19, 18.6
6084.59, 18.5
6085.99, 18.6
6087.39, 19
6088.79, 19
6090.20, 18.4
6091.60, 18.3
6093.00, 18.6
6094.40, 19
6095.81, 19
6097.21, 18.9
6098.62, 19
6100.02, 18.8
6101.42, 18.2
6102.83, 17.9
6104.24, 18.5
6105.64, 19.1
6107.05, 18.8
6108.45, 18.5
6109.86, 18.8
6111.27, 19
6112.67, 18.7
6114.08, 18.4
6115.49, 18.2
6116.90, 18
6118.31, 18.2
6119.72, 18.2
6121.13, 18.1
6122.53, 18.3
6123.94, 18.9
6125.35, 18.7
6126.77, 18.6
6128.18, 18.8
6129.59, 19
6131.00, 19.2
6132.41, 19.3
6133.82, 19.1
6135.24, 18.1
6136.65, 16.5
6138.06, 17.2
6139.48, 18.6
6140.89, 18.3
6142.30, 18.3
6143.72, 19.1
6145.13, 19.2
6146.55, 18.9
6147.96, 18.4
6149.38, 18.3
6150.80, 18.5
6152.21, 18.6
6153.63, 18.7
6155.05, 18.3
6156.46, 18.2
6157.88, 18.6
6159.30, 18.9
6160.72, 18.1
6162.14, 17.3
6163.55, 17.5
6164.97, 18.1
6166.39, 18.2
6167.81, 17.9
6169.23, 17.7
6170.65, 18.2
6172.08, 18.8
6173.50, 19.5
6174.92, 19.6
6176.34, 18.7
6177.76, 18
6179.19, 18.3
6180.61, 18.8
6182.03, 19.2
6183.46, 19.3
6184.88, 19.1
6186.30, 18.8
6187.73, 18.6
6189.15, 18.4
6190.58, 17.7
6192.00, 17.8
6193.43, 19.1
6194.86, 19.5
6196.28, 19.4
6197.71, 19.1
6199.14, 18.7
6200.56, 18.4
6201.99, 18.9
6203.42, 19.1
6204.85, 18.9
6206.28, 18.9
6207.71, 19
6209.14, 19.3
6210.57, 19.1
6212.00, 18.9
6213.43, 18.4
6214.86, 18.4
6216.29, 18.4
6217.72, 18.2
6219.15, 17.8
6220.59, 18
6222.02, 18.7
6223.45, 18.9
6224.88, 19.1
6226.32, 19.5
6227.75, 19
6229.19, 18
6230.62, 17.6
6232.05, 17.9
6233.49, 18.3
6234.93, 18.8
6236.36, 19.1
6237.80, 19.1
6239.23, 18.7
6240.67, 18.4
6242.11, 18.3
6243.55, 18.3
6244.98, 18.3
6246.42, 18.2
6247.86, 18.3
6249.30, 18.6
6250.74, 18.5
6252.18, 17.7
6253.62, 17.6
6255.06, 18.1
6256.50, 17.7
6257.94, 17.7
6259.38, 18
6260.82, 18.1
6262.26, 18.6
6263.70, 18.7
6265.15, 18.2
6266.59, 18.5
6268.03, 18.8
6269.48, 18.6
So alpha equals 1.1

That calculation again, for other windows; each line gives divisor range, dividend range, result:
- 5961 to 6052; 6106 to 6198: 1.04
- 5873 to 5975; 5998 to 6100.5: 1.06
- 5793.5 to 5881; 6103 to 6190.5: 1.09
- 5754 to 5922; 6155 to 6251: 1.13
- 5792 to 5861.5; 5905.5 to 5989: 1.03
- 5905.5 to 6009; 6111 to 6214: 1.07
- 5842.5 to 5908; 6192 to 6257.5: 1.13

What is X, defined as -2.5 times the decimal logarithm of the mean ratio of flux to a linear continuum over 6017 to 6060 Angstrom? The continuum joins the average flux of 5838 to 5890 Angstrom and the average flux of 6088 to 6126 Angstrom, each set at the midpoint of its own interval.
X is -0.012 mag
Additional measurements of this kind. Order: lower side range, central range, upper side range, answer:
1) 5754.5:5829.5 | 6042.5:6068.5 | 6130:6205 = -0.014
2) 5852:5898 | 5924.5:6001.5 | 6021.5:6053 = -0.003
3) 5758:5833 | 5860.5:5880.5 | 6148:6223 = 0.003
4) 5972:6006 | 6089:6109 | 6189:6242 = 0.003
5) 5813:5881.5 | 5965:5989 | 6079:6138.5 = 0.002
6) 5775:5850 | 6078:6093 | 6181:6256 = 0.002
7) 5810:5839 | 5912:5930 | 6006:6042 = 0.005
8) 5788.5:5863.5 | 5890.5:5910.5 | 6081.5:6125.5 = 0.031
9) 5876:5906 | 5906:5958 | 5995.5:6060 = -0.018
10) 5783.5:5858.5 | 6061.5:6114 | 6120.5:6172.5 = -0.017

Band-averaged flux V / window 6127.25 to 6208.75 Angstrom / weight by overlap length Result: 18.6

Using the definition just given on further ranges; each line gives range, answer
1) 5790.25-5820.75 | 18.9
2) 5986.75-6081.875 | 18.8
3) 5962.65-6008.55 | 18.7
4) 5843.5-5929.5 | 18.5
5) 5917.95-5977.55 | 18.6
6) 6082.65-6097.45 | 18.7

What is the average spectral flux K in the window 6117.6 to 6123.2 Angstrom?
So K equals 18.2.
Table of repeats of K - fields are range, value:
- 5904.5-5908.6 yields 18.8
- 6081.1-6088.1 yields 18.7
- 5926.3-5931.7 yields 18.2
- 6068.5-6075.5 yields 19.2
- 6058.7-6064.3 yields 18.9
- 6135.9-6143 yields 17.8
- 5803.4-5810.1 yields 19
